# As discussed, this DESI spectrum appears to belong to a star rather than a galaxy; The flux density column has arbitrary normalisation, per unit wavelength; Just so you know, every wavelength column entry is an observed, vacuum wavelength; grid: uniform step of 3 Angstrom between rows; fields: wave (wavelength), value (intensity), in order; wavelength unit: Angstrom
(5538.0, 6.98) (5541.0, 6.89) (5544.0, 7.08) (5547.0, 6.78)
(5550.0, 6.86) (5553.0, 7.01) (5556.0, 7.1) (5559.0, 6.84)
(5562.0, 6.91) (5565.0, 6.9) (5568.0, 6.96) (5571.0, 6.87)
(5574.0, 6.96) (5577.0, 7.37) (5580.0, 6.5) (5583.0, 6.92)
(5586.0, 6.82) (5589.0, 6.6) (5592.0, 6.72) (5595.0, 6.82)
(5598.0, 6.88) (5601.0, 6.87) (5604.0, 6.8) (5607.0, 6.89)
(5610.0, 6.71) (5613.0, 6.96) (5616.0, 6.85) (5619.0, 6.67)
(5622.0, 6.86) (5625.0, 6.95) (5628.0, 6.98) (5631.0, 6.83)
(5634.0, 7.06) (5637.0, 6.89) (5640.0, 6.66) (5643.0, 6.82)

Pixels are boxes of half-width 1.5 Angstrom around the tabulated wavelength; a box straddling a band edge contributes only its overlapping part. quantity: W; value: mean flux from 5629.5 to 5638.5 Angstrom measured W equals 6.93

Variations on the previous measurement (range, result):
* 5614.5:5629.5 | 6.86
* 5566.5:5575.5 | 6.93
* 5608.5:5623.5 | 6.81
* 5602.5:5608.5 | 6.84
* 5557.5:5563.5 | 6.88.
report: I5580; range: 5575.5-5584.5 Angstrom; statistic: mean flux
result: 6.93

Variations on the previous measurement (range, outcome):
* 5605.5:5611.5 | 6.8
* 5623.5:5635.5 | 6.96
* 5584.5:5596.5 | 6.74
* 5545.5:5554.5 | 6.88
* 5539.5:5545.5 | 6.98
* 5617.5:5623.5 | 6.77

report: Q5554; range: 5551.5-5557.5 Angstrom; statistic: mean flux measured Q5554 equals 7.05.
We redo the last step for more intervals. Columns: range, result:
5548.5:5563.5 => 6.94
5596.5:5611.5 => 6.83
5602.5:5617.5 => 6.84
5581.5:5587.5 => 6.87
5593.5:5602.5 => 6.86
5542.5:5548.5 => 6.93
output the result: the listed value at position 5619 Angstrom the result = 6.67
